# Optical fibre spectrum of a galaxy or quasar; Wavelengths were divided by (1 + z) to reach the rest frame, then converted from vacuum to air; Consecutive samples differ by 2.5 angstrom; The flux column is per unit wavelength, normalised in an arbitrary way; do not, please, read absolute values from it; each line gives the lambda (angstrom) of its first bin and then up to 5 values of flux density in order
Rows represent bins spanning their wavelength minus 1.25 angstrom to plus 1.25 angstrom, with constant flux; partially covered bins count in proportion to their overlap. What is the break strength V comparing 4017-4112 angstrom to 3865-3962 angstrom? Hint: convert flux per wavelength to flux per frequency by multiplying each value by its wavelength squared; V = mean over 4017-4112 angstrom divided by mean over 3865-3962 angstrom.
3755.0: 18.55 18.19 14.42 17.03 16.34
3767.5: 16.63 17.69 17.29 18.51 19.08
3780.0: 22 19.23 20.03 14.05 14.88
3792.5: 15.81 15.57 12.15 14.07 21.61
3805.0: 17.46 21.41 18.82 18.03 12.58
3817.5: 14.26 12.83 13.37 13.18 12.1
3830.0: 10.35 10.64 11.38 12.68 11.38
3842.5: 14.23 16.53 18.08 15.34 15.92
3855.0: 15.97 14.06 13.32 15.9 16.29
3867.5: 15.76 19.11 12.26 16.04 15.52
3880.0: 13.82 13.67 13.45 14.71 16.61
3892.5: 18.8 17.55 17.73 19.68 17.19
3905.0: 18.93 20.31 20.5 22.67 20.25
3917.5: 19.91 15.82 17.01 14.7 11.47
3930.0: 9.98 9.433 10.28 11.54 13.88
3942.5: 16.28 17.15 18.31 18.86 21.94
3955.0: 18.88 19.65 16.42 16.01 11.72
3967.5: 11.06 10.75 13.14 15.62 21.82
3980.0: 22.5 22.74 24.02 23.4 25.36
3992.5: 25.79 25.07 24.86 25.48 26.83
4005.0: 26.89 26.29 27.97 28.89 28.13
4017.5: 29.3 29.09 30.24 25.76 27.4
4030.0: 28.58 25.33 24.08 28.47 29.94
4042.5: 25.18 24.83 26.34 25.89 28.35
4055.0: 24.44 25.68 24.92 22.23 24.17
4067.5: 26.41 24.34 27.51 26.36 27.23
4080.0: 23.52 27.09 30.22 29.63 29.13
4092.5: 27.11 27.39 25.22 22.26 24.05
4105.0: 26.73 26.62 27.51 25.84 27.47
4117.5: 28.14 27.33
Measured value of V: 1.74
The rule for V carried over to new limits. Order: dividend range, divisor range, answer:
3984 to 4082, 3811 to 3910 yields 1.88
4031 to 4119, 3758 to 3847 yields 1.93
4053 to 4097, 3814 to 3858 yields 2.18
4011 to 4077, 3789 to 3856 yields 2.01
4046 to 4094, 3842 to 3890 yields 1.91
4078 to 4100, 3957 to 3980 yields 1.87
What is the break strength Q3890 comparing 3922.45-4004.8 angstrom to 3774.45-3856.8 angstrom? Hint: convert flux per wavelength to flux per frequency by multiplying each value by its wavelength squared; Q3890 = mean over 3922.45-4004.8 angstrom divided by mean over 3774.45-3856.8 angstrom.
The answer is 1.26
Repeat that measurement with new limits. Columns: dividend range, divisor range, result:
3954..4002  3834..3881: 1.41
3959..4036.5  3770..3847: 1.65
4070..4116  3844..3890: 1.95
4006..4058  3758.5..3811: 1.78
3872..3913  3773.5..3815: 1.02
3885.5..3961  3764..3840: 1.14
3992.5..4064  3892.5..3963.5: 1.66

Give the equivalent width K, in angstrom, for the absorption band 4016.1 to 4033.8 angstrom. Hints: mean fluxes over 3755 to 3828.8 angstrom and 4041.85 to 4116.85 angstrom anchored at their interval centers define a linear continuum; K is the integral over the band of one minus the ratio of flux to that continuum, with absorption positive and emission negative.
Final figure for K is -2.6 angstrom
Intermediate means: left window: 16.5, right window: 26.1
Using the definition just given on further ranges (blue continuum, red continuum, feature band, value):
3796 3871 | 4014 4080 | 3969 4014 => 0.6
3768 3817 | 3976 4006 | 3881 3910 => 5.2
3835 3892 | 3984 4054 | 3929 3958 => 7.8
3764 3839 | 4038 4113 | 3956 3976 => 7.0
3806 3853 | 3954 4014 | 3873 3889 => 2.1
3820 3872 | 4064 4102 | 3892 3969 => 7.9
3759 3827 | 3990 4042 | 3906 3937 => 9.1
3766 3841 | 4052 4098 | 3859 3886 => 4.9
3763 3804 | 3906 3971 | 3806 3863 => 8.0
